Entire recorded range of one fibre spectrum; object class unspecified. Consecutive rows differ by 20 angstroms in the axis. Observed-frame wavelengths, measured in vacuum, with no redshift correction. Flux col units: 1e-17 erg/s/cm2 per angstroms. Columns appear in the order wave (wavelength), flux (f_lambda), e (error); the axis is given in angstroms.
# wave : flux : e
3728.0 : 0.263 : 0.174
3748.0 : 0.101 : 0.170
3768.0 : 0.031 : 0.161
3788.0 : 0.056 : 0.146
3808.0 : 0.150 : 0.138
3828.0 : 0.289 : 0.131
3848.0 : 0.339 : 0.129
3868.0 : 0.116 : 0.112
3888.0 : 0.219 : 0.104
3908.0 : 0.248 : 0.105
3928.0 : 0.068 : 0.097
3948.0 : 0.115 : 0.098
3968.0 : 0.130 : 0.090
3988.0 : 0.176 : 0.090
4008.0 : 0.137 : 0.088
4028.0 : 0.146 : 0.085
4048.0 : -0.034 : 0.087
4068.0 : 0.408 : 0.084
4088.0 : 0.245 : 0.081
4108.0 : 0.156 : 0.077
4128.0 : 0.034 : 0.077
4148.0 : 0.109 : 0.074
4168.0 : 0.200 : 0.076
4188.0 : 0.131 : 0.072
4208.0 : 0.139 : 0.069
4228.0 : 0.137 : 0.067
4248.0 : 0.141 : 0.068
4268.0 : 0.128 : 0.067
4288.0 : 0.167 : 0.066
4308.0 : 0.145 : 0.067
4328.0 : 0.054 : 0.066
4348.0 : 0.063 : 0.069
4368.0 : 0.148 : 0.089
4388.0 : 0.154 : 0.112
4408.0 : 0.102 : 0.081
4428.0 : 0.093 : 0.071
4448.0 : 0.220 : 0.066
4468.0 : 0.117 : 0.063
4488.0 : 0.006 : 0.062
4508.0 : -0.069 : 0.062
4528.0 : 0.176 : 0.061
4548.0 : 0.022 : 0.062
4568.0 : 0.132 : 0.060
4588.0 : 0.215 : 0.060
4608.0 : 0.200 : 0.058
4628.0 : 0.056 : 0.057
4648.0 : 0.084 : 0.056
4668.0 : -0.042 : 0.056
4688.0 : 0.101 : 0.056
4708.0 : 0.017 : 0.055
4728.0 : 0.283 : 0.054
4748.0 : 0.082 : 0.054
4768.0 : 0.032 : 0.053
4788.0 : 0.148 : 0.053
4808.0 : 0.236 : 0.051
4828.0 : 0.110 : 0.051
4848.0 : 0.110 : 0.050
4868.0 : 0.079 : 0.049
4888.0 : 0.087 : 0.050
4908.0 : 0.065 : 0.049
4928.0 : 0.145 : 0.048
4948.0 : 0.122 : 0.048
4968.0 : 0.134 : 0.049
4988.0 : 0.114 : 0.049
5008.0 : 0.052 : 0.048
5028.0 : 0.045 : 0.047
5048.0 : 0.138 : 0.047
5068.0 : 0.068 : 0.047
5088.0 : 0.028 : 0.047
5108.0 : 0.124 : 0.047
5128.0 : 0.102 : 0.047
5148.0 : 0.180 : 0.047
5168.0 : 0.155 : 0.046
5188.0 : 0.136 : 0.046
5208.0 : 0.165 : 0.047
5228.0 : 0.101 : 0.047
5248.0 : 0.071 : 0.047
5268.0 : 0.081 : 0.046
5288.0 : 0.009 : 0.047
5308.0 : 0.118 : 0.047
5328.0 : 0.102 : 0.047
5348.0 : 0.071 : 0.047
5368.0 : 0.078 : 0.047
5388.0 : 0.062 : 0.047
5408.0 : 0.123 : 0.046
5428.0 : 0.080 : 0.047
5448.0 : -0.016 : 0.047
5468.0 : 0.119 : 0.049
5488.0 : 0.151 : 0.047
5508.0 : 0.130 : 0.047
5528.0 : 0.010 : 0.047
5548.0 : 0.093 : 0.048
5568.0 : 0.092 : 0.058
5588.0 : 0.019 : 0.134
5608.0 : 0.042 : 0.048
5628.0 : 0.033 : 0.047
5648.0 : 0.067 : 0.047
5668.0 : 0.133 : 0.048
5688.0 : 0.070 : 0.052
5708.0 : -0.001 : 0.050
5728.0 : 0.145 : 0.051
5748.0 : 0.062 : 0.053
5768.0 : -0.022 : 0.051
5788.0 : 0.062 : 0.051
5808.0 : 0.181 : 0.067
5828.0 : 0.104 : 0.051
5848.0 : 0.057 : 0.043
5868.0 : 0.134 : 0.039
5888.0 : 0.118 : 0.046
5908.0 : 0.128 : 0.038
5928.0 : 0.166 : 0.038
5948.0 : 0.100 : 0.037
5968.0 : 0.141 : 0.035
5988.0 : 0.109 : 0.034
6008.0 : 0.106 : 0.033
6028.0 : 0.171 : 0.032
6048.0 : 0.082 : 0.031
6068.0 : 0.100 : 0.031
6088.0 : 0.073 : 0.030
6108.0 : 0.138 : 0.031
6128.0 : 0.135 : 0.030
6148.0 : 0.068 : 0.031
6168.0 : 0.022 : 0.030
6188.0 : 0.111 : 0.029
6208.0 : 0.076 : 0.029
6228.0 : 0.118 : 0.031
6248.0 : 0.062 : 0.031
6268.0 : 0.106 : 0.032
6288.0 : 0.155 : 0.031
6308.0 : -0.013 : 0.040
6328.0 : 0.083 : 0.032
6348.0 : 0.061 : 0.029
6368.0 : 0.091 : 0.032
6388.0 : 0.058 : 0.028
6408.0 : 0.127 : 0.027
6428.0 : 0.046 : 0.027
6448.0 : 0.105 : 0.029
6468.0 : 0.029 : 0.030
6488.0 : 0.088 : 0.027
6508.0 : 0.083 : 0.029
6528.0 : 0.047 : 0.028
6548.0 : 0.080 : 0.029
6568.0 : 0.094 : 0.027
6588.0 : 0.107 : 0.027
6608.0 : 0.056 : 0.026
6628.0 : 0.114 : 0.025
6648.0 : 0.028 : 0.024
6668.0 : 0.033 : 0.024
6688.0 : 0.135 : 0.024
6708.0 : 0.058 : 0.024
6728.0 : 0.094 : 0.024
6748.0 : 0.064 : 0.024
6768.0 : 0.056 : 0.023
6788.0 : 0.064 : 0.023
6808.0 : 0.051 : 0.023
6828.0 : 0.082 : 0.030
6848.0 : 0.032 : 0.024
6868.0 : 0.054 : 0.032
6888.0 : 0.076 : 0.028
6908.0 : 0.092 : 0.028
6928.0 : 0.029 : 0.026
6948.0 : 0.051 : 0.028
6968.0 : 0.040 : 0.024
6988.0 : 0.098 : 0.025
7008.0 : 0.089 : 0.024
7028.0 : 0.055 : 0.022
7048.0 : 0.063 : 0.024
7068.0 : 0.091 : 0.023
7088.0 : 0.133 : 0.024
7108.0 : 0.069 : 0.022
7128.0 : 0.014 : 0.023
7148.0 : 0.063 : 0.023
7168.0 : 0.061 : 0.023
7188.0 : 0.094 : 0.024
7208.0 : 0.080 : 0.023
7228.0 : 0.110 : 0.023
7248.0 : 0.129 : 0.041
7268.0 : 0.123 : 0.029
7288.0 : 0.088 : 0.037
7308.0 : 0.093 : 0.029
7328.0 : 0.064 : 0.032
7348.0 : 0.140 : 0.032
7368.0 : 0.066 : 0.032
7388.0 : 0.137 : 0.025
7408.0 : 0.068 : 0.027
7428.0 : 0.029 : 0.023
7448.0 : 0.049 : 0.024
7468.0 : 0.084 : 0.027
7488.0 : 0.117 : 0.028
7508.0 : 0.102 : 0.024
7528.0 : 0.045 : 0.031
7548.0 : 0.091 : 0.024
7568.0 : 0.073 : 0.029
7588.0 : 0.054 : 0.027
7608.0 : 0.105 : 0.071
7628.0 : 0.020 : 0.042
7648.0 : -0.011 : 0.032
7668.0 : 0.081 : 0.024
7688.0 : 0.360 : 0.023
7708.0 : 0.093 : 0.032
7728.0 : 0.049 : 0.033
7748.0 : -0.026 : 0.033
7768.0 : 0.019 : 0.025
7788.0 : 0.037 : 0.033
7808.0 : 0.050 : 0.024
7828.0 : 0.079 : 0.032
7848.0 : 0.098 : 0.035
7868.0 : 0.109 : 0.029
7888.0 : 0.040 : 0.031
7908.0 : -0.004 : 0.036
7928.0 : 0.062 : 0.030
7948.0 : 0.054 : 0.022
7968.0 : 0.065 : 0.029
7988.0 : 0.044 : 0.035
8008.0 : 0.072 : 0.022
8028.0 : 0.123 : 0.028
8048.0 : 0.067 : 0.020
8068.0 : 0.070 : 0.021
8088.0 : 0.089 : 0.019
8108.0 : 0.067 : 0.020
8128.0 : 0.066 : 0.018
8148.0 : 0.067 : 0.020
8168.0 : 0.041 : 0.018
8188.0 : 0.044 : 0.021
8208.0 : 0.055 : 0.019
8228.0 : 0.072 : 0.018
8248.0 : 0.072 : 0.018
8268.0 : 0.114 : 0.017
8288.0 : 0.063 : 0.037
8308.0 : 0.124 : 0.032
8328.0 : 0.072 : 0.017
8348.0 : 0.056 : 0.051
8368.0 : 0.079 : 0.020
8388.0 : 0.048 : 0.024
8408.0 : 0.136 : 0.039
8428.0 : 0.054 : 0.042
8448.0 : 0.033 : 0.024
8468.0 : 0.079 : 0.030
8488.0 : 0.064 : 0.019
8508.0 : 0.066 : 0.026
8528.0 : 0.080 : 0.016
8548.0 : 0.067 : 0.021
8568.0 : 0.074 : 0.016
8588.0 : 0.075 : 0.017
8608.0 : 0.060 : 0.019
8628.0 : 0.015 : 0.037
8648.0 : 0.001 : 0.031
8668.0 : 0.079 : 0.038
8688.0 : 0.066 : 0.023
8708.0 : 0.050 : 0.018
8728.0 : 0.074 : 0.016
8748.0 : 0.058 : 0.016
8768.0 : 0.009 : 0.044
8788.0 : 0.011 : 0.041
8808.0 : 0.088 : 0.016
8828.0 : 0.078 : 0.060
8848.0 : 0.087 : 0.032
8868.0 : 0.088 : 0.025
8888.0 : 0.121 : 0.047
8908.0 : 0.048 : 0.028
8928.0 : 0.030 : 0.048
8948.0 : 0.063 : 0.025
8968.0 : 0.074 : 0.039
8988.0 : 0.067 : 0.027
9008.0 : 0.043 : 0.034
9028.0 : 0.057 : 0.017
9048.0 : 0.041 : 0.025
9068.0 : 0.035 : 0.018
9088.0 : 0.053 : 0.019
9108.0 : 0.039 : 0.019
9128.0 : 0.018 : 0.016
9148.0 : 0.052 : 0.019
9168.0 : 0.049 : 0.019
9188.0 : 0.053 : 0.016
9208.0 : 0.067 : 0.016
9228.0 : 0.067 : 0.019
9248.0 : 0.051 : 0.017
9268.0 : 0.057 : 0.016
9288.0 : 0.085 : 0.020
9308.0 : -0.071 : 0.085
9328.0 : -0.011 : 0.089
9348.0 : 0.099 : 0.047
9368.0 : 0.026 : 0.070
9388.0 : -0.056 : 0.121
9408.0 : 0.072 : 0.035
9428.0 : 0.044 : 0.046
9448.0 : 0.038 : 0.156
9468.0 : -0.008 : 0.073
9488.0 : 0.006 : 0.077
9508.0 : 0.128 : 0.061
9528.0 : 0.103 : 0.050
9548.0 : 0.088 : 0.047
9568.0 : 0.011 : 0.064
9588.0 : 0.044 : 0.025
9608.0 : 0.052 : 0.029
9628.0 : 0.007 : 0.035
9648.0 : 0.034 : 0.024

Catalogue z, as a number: 1.061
